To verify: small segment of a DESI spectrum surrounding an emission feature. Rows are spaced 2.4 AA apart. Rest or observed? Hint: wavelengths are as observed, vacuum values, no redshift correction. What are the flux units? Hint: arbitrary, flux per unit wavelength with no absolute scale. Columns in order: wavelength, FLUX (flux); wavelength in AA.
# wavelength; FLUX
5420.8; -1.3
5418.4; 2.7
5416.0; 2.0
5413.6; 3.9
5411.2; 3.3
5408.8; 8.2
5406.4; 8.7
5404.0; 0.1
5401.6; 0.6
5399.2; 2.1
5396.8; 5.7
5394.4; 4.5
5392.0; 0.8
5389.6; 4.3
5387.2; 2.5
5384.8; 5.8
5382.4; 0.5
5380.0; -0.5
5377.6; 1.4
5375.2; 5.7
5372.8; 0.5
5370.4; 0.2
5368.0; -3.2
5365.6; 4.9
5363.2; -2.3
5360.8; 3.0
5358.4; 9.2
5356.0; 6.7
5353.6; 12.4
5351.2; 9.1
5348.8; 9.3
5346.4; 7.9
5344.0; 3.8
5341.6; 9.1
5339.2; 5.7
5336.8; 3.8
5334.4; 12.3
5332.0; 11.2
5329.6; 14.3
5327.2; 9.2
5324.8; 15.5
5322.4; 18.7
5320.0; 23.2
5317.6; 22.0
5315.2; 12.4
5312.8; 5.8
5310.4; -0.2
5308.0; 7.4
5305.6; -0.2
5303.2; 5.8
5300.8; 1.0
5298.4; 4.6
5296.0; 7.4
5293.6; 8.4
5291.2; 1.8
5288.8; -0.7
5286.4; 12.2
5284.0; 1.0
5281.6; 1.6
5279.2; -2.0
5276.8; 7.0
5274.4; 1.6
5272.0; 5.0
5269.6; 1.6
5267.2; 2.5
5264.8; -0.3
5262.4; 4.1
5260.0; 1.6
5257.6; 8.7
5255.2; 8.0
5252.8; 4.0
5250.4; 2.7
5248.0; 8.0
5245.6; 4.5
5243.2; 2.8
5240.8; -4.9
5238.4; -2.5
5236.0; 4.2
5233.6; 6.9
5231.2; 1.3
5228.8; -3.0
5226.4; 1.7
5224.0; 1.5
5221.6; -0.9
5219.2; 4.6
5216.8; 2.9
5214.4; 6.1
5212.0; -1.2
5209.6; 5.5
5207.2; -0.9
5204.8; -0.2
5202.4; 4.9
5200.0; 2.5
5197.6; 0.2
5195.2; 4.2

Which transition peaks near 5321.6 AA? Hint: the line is Lyman alpha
